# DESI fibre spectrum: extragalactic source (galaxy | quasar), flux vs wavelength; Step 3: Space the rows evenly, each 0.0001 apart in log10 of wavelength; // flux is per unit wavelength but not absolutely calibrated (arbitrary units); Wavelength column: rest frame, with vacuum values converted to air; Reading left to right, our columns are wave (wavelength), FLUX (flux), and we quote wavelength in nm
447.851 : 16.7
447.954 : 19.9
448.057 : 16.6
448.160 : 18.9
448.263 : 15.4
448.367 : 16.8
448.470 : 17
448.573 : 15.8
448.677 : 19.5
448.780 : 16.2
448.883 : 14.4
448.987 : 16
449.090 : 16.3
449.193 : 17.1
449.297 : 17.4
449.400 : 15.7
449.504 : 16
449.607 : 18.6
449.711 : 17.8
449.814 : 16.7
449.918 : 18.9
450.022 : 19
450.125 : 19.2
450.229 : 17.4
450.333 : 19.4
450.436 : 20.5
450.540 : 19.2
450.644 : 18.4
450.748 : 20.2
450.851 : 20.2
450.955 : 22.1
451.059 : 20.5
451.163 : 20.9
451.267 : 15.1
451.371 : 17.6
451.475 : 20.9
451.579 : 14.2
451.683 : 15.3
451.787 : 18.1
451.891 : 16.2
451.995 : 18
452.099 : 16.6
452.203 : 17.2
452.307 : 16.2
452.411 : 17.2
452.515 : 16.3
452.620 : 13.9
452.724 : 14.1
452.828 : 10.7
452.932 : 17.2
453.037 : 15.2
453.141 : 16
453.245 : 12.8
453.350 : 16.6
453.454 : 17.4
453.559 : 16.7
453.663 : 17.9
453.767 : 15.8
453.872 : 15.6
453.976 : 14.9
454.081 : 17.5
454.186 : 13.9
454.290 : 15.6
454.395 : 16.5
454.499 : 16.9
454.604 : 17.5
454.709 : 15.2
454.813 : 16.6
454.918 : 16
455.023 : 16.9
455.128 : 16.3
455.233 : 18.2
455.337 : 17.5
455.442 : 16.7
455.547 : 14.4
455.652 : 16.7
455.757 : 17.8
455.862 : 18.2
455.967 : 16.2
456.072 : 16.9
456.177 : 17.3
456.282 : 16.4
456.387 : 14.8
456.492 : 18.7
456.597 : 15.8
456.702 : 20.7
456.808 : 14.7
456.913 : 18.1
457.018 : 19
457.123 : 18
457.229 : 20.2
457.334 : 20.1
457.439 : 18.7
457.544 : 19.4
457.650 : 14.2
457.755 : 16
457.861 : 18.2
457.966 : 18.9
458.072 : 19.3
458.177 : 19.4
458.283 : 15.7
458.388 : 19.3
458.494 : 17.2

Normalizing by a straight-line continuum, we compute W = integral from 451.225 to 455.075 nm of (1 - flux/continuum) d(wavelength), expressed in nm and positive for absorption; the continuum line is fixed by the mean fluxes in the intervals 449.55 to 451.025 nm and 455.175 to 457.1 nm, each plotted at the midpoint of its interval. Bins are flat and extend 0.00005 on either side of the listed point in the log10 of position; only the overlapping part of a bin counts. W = 0.430 nm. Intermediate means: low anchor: 19.1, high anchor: 17.1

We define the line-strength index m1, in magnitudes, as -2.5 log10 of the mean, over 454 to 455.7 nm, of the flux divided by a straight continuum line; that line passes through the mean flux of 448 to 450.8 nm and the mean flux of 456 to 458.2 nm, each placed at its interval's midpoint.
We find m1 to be 0.09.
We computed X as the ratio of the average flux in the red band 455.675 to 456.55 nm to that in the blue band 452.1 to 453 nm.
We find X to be 1.10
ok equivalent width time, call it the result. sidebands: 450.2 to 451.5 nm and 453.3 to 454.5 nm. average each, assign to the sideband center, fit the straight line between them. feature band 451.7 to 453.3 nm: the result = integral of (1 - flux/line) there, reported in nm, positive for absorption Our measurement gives 0.183 nm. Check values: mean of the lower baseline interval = 19.4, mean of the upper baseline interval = 16.3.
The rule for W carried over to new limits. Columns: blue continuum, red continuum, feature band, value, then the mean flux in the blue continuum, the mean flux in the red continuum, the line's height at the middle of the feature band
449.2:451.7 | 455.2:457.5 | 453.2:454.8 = 0.16 nm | 18.4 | 17.5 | 17.9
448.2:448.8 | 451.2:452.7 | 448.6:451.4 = -0.23 nm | 16.8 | 16.6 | 16.7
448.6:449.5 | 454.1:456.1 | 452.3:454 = 0.10 nm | 16.5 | 16.5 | 16.5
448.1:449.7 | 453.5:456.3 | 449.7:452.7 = -0.24 nm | 16.8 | 16.5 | 16.7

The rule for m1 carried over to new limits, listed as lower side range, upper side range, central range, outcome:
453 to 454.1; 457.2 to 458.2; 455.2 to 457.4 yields 0.01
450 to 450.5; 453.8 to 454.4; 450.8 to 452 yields -0.01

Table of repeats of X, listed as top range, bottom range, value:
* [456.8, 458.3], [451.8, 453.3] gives 1.16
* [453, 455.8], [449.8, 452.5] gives 0.89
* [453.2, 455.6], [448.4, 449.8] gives 0.97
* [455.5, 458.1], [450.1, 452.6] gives 0.97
